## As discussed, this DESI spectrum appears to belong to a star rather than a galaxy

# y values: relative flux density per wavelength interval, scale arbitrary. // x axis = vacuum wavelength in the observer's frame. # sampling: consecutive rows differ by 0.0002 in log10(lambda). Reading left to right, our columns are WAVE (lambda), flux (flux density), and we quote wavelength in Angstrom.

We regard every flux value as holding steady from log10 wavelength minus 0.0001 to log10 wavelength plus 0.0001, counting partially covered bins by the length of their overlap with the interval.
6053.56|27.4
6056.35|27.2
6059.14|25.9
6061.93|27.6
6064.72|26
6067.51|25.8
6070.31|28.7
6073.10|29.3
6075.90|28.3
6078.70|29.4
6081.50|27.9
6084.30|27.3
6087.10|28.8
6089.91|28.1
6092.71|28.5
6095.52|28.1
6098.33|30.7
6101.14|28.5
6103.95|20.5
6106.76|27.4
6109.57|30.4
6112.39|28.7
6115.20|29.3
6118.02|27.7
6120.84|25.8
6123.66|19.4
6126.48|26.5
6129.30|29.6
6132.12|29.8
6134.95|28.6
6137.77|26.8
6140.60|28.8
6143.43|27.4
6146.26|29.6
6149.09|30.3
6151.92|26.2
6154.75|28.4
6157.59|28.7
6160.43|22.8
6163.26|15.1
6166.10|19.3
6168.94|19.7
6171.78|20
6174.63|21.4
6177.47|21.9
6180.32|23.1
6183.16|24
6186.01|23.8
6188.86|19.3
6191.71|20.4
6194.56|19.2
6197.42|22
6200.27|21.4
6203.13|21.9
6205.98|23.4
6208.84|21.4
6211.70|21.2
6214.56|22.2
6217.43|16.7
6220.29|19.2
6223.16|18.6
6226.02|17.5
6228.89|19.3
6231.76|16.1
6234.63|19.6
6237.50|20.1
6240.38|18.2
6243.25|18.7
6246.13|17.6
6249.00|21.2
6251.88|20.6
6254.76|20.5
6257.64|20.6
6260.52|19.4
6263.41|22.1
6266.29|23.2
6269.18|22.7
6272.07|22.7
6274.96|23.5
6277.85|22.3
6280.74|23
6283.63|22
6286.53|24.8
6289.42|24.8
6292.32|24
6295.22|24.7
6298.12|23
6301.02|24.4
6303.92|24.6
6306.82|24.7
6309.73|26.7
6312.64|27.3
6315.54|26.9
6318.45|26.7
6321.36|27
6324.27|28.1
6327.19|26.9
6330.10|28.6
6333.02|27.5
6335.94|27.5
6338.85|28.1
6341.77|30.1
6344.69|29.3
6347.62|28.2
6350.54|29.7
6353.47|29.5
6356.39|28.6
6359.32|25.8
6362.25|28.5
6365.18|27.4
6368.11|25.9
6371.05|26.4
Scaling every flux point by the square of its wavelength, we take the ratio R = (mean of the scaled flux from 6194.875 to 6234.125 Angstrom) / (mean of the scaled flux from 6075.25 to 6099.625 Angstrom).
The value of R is 0.7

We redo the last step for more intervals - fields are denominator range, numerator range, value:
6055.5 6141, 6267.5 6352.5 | 1.01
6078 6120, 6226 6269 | 0.74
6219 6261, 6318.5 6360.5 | 1.52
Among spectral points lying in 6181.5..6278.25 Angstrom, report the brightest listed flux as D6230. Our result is 24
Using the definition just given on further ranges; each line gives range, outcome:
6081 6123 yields 30.7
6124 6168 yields 30.3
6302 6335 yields 28.6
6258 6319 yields 27.3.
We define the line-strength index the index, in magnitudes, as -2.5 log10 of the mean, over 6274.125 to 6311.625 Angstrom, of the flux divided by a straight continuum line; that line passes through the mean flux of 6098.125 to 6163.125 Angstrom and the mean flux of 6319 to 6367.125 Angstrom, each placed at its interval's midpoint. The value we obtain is 0.16 mag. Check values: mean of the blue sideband 27.2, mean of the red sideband 28.1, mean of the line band 24.1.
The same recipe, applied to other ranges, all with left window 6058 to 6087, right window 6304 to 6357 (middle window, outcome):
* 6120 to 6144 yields 0.03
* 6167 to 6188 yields 0.26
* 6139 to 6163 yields 0.02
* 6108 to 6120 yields -0.04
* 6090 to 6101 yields -0.05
